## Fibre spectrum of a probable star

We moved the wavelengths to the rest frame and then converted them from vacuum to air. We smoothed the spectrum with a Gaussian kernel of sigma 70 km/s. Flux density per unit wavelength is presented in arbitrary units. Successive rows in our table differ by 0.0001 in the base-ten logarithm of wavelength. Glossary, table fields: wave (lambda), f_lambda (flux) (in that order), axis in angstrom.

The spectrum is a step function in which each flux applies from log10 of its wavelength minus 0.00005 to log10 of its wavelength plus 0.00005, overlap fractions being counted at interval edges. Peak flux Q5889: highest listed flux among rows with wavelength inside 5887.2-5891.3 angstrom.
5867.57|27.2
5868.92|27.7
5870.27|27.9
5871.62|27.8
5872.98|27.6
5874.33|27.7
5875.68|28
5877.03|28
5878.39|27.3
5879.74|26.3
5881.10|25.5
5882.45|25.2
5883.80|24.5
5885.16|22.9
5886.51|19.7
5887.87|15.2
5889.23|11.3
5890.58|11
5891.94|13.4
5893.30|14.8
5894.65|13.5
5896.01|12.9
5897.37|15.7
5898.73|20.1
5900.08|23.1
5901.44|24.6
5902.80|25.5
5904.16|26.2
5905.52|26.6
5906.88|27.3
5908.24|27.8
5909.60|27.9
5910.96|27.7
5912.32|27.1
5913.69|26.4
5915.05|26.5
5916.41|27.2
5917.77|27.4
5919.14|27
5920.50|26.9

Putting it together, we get 15.2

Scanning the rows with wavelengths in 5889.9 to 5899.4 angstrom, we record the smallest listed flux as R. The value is 11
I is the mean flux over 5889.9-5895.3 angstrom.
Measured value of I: 13.2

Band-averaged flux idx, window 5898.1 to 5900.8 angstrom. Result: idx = 21.7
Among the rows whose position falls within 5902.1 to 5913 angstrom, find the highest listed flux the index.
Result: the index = 27.9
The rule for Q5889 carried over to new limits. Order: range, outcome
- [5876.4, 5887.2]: 28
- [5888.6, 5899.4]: 20.1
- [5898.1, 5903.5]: 25.5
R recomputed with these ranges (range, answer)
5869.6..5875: 27.6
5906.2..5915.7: 26.4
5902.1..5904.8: 25.5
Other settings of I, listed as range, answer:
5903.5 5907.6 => 26.7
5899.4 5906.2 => 25.2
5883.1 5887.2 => 22.4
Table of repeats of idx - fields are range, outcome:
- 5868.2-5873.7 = 27.7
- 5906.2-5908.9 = 27.6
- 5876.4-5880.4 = 27.2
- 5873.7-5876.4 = 27.9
